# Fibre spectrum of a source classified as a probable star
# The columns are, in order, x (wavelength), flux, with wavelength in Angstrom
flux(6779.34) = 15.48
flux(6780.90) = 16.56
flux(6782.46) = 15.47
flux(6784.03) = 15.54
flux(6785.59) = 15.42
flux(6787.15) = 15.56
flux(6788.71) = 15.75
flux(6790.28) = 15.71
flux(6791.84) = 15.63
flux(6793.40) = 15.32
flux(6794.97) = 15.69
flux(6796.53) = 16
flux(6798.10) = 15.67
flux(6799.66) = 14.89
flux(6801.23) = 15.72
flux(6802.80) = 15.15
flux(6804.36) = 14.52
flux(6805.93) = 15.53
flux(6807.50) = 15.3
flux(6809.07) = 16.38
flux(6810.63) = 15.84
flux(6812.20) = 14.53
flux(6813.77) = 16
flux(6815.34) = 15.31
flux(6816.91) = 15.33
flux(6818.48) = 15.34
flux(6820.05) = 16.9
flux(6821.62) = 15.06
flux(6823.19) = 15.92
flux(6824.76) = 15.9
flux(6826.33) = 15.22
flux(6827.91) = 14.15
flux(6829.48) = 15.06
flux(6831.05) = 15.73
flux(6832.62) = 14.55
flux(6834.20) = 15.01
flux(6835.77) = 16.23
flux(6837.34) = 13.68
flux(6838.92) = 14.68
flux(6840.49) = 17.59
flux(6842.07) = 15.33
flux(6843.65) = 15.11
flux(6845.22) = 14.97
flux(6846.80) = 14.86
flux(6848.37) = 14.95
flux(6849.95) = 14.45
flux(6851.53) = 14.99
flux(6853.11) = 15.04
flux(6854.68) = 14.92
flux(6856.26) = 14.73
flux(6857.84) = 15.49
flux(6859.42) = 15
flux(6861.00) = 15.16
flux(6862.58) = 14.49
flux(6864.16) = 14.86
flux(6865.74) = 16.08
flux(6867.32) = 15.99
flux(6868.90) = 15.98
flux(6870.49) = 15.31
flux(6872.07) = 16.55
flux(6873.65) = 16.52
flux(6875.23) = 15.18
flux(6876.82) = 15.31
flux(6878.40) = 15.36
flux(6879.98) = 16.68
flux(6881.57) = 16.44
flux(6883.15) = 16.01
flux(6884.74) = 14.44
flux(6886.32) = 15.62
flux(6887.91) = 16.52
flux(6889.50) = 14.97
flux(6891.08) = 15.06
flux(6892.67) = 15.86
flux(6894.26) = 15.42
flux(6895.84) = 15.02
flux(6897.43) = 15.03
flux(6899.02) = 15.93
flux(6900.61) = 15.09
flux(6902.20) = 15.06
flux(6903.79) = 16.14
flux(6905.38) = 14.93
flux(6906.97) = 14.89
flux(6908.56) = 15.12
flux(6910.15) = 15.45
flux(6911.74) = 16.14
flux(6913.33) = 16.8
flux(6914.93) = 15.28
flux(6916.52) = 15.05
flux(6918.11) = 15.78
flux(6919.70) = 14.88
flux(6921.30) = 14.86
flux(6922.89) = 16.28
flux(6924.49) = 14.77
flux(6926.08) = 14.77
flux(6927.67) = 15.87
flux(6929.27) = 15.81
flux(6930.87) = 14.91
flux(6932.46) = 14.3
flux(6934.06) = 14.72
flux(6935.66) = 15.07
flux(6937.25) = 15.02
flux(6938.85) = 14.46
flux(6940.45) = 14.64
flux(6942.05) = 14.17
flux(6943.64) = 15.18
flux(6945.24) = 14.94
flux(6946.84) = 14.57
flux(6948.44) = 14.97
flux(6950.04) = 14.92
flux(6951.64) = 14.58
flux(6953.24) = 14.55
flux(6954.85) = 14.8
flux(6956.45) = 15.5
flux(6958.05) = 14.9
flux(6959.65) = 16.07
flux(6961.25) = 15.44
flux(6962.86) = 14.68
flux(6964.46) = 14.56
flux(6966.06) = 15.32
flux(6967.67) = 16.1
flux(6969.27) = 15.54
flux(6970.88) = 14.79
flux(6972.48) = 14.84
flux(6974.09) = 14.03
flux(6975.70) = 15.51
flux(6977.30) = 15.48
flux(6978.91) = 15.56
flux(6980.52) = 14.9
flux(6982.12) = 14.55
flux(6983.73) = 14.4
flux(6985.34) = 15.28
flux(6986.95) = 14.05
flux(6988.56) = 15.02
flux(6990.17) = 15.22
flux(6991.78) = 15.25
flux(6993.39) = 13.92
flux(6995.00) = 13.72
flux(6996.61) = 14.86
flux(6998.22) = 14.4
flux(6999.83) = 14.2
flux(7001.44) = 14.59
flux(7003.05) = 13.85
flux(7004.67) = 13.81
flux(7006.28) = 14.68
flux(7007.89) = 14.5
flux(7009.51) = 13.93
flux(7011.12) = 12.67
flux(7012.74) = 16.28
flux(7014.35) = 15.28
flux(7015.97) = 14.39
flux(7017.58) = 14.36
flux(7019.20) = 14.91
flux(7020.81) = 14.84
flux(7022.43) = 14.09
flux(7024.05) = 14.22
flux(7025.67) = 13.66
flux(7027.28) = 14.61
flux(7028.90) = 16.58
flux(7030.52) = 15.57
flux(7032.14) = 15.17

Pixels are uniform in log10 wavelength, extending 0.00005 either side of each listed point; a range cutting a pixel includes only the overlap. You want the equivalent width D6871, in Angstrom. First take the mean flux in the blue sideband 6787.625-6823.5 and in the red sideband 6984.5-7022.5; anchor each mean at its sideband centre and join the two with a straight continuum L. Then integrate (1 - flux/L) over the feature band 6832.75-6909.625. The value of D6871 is -0.88 Angstrom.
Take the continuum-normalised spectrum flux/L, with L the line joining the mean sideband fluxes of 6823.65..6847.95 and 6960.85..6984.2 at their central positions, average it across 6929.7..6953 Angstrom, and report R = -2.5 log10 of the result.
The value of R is 0.02 mag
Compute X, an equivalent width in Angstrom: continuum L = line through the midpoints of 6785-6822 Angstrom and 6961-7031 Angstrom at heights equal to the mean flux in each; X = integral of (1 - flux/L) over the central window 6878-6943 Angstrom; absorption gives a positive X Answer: -1.1 Angstrom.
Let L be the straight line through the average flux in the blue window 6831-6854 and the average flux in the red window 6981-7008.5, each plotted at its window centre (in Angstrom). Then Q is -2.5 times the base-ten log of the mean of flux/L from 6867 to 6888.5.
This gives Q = -0.06 mag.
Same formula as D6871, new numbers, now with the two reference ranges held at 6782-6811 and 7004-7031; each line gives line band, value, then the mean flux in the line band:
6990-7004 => 0.3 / 14.4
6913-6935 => -0.4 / 15.3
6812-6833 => 0.0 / 15.4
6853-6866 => 0.2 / 15.1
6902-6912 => -0.2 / 15.4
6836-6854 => 0.3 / 15.1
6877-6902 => -0.7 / 15.5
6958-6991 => -0.6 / 15.1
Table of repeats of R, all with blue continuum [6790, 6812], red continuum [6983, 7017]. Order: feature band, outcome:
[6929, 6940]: 0.00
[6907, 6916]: -0.05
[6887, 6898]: -0.03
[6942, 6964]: -0.02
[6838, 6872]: 0.00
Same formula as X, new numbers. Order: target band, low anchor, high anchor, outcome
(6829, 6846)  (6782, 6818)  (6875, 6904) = 0.25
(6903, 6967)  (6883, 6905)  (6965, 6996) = 0.20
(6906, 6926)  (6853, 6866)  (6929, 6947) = -0.73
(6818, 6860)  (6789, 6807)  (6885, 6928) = 0.58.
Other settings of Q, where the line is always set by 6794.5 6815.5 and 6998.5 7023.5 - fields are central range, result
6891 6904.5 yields -0.03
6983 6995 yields -0.01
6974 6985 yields -0.03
